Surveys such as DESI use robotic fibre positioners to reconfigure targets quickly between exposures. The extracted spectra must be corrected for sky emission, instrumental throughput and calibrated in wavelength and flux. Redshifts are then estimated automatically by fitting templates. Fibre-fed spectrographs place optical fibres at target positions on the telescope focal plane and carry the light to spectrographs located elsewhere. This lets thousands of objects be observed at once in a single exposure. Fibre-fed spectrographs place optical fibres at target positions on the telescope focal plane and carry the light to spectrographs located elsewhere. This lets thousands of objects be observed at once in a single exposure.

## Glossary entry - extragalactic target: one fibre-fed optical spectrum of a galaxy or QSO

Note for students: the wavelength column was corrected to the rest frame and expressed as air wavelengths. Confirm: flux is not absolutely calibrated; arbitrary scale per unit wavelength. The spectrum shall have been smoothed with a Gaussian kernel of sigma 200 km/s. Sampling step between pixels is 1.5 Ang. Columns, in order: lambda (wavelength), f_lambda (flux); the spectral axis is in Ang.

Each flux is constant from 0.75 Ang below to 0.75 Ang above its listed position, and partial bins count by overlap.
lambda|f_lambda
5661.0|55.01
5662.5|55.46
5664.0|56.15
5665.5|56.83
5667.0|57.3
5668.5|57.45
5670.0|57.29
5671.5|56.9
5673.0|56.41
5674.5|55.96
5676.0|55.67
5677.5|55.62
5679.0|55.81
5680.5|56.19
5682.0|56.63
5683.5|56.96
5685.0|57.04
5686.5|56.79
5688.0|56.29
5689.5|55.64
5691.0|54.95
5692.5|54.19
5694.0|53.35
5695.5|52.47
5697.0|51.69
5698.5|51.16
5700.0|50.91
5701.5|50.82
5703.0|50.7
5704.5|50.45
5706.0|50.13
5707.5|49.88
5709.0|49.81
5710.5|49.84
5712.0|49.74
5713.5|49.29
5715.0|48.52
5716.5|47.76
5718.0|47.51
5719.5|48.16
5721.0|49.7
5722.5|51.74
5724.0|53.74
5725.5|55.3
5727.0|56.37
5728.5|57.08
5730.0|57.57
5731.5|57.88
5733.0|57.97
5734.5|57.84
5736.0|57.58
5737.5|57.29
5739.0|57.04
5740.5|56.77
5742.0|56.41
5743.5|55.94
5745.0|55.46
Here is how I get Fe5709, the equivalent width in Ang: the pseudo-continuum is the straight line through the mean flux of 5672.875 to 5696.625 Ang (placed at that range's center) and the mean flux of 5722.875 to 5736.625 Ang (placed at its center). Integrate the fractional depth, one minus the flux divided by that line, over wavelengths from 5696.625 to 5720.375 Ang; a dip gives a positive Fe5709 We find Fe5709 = 2.7 Ang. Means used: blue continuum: 55.5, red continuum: 56.7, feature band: 49.7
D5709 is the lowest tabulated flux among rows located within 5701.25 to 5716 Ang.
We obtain 48.52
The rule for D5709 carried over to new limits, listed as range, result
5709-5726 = 47.51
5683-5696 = 52.47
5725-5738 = 55.3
